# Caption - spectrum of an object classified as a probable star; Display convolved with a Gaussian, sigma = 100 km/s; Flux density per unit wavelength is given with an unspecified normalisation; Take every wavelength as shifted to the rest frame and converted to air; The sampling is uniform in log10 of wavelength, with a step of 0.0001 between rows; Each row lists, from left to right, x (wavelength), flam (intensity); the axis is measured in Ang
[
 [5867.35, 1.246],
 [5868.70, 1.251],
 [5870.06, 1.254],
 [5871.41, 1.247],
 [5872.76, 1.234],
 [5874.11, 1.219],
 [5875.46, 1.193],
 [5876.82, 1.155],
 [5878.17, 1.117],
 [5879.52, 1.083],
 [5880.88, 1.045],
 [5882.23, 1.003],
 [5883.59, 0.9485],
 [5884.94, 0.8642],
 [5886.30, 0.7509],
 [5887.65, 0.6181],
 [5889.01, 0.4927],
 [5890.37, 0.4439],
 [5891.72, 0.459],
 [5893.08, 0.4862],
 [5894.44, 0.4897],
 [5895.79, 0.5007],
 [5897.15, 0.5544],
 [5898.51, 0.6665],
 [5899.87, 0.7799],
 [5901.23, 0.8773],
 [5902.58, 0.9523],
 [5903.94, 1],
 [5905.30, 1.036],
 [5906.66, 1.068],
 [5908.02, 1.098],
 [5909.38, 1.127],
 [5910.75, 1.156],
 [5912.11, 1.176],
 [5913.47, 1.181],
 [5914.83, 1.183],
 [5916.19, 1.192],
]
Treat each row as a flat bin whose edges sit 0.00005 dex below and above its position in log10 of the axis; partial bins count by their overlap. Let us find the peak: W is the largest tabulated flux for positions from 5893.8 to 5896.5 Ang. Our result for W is 0.5007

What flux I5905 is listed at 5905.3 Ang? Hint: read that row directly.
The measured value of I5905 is 1.036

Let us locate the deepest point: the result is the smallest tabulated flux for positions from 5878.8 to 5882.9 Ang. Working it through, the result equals 1.003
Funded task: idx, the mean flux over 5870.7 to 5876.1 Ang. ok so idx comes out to 1.23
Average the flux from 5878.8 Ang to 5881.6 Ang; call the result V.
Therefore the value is 1.06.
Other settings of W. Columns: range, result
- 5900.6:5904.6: 1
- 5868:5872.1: 1.254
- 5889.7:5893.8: 0.4862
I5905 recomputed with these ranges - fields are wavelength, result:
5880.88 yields 1.045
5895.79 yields 0.5007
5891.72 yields 0.459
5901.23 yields 0.8773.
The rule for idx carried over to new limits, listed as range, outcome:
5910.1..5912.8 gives 1.17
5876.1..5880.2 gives 1.12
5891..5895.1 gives 0.478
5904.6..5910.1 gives 1.08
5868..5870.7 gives 1.25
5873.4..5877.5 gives 1.19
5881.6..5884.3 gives 0.974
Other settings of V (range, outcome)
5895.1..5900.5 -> 0.624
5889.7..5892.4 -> 0.452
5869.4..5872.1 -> 1.25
